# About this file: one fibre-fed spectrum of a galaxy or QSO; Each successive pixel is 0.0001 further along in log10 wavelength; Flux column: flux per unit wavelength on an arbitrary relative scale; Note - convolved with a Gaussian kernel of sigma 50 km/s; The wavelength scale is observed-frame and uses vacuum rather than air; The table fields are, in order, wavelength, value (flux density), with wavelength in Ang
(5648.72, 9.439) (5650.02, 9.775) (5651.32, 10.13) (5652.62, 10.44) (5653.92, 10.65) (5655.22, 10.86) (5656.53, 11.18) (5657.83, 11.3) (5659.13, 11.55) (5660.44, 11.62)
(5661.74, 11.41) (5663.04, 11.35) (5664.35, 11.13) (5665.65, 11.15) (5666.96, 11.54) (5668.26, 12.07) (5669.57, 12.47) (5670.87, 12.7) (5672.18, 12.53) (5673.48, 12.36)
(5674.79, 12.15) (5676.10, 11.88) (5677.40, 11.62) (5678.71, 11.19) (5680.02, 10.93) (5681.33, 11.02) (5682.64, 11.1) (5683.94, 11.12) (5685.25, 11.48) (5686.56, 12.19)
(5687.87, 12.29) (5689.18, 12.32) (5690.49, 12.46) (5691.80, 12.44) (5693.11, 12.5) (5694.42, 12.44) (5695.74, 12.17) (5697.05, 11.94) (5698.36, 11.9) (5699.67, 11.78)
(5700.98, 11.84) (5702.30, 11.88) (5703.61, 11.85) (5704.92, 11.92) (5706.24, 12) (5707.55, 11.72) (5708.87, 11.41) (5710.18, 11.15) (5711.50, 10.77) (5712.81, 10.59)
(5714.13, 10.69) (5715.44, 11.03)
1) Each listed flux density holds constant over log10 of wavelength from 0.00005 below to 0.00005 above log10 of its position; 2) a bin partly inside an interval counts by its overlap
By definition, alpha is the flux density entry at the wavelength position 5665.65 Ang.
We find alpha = 11.15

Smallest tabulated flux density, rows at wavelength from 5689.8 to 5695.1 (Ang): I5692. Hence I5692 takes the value 12.44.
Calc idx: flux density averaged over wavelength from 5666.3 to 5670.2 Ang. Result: 12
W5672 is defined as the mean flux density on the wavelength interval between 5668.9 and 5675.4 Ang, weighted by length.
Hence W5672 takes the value 12.4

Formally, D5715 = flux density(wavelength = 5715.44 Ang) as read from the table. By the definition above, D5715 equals 11.03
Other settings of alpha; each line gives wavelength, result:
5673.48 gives 12.36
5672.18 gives 12.53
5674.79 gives 12.15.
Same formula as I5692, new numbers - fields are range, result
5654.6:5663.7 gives 10.86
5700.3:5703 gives 11.84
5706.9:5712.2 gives 10.77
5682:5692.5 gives 11.1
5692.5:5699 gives 11.9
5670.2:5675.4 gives 12.15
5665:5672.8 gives 11.15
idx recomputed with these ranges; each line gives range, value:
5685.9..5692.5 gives 12.3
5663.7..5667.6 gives 11.3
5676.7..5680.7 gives 11.3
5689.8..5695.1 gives 12.4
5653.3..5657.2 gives 10.9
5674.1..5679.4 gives 11.7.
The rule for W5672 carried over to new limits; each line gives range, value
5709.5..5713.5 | 10.8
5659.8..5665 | 11.4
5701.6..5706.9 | 11.9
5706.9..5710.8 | 11.4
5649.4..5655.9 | 10.4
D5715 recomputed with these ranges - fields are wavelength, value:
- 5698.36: 11.9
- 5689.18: 12.32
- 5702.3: 11.88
